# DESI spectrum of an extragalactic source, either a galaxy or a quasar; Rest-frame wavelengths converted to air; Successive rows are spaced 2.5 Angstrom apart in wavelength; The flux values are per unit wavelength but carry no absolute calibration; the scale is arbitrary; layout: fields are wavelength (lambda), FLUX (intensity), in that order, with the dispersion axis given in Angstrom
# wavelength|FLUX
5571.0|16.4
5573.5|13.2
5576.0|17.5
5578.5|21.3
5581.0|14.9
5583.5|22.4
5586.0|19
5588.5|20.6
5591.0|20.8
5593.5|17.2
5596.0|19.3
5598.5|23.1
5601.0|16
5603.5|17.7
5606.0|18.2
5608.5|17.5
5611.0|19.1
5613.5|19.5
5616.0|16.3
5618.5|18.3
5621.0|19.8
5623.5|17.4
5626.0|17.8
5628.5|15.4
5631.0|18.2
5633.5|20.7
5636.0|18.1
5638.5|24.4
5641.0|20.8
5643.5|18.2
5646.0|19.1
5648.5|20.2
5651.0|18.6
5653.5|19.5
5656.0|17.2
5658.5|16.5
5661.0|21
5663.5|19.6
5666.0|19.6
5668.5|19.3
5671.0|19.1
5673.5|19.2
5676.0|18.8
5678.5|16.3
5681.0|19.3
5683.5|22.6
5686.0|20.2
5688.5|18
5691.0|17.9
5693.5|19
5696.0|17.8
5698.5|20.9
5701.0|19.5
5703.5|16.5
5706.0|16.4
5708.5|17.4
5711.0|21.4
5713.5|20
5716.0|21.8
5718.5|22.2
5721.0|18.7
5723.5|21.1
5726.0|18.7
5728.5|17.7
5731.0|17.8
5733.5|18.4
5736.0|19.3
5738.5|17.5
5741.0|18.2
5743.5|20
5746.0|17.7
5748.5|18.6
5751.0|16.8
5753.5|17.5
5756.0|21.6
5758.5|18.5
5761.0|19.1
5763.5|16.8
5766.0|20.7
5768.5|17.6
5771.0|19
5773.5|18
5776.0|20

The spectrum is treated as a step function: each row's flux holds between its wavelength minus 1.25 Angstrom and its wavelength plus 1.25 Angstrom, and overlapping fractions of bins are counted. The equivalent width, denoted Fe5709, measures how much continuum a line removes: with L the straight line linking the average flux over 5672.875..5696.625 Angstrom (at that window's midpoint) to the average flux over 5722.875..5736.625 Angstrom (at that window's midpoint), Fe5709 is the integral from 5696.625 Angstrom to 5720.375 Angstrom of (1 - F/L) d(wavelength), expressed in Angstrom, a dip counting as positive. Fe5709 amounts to -0.9 Angstrom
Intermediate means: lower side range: 18.9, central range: 19.5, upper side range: 18.7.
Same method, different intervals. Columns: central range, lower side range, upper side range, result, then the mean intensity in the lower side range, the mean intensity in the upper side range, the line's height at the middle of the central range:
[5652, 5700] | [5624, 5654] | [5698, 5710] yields -1.3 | 19.2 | 18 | 18.5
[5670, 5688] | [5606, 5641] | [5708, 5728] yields 0.2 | 18.7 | 20.2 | 19.6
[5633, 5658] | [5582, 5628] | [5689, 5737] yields -0.9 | 18.8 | 19.1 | 18.9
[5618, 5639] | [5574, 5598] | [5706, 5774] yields 0.4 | 19.2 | 18.9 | 19.1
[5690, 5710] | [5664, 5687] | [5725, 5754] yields 0.7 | 19.4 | 18.2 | 18.9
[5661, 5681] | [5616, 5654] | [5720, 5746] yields -0.1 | 19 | 18.7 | 18.9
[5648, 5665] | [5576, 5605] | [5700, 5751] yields 0.1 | 19.2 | 18.9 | 19.1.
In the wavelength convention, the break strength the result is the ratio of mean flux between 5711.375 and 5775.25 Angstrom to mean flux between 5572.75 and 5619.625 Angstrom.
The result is 1.02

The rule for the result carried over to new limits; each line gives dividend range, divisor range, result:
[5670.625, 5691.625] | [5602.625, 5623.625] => 1.05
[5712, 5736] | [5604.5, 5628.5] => 1.09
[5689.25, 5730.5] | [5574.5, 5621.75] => 1.02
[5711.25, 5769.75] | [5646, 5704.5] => 1.00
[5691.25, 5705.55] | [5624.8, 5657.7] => 0.97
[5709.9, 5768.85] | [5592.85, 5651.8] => 1.02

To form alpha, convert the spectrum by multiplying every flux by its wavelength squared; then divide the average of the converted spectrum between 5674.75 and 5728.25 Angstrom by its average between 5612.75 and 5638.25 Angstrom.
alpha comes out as 1.08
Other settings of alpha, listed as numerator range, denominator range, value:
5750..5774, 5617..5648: 1.02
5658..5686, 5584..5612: 1.04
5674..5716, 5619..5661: 1.02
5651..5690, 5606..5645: 1.03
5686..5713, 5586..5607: 1.01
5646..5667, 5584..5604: 1.00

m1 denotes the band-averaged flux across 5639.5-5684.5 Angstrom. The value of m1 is 19.2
